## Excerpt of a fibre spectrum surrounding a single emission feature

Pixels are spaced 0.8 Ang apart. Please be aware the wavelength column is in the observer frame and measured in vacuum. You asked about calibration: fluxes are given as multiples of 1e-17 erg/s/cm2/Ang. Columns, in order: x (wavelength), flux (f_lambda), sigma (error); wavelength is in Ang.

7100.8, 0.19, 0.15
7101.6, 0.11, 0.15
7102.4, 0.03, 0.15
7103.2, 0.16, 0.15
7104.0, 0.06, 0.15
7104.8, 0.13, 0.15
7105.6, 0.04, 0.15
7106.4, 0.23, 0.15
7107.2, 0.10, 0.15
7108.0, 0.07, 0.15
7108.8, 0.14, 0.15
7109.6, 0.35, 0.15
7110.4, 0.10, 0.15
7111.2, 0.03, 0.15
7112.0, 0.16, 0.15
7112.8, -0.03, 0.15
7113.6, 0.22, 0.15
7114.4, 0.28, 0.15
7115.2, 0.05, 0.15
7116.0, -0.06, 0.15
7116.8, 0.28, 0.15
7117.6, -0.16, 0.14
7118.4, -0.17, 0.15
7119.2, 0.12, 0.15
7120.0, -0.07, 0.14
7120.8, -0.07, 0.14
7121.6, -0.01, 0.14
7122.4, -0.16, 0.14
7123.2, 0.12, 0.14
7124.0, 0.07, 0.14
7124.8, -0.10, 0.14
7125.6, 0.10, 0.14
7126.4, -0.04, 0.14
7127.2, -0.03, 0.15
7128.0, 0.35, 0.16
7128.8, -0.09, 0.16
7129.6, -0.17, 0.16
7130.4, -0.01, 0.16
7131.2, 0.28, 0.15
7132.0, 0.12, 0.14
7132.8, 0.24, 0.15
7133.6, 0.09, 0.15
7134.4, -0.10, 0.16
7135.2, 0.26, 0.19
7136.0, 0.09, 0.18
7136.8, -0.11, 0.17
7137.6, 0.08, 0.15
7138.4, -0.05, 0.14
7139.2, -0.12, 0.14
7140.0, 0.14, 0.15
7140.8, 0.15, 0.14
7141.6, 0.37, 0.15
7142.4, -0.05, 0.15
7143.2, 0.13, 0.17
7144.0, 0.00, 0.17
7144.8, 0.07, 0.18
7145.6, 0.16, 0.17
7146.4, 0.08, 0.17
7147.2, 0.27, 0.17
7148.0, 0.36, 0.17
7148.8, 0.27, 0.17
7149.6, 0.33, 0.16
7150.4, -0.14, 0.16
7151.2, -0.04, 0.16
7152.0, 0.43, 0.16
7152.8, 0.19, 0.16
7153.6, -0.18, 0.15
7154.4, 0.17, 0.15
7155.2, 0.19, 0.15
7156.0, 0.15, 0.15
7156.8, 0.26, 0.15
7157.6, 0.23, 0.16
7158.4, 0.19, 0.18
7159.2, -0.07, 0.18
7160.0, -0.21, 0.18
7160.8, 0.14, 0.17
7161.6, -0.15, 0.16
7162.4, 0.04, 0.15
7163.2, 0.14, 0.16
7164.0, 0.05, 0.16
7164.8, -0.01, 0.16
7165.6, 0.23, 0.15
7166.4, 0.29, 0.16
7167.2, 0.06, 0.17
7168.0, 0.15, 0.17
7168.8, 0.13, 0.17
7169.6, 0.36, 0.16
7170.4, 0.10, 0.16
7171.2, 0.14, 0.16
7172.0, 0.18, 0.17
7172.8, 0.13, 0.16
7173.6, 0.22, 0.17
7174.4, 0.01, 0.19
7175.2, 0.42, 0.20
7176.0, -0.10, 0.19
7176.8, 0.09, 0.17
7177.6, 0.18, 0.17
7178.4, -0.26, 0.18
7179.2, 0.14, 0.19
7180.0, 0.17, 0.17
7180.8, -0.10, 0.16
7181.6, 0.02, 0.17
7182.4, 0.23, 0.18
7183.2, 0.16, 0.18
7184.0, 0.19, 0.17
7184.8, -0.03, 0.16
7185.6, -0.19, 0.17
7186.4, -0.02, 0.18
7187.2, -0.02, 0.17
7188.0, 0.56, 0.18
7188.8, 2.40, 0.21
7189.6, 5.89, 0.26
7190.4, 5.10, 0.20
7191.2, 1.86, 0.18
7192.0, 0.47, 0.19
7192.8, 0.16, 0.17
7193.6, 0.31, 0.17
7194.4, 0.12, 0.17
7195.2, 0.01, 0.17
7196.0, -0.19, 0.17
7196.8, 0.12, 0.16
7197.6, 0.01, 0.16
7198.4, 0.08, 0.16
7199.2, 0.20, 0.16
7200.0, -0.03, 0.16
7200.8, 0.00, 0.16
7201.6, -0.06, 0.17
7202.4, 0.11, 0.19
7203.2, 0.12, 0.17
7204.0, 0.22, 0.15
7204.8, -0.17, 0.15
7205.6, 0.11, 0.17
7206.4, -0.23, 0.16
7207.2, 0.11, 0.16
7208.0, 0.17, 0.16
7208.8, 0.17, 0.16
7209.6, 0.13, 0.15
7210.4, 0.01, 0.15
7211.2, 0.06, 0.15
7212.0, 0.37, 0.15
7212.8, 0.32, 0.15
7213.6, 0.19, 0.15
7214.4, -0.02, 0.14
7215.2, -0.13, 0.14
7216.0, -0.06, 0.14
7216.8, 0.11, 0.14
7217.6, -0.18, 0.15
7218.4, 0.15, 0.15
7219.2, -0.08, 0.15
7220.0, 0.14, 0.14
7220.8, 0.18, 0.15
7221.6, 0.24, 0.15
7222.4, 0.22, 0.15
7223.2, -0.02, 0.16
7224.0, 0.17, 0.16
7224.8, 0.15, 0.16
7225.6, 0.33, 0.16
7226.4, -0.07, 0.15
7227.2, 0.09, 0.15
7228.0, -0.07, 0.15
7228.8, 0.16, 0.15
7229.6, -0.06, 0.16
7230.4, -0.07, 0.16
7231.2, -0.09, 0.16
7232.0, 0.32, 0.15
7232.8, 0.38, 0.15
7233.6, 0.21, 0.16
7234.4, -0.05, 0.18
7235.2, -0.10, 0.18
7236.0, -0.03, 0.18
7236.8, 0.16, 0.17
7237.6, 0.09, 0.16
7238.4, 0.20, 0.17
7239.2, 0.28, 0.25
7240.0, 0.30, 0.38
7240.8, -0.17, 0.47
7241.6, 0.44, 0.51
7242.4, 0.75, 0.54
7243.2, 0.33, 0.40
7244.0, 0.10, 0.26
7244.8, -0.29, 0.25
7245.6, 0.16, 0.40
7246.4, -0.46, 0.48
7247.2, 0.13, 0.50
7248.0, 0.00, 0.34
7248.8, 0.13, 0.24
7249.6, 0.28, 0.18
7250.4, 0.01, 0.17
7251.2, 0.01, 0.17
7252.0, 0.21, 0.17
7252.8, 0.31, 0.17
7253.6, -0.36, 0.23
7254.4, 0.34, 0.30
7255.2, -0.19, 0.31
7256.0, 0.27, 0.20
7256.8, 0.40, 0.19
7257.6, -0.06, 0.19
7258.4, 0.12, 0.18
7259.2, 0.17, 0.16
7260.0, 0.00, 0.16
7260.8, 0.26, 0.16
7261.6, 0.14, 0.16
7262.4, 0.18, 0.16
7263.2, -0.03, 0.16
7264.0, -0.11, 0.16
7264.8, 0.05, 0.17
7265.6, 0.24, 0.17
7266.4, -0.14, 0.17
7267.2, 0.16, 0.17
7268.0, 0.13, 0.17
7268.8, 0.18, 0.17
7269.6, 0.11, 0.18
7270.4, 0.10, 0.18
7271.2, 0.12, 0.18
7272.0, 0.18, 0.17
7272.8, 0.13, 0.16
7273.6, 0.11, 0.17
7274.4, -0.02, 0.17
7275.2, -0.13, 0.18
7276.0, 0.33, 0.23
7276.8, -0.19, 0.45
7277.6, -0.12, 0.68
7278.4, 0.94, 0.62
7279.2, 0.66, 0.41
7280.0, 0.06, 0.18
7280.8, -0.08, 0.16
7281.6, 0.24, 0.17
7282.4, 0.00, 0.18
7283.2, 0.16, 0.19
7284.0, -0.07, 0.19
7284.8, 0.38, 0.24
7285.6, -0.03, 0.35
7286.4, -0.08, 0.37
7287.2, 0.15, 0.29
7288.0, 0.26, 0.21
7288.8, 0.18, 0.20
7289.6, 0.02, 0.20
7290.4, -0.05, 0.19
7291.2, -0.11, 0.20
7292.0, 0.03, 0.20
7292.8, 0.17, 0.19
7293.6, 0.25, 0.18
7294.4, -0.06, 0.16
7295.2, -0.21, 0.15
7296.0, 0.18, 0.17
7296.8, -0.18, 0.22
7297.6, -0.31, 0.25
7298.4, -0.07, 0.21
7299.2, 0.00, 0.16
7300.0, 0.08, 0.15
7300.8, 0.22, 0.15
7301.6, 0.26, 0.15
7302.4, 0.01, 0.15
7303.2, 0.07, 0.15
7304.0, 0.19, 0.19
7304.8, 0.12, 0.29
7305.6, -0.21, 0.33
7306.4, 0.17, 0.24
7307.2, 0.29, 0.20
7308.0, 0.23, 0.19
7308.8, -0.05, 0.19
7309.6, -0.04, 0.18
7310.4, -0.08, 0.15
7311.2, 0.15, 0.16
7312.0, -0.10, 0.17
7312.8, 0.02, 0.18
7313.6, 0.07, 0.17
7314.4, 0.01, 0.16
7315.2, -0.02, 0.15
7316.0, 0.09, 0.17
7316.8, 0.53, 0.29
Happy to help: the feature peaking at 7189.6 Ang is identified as H-alpha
